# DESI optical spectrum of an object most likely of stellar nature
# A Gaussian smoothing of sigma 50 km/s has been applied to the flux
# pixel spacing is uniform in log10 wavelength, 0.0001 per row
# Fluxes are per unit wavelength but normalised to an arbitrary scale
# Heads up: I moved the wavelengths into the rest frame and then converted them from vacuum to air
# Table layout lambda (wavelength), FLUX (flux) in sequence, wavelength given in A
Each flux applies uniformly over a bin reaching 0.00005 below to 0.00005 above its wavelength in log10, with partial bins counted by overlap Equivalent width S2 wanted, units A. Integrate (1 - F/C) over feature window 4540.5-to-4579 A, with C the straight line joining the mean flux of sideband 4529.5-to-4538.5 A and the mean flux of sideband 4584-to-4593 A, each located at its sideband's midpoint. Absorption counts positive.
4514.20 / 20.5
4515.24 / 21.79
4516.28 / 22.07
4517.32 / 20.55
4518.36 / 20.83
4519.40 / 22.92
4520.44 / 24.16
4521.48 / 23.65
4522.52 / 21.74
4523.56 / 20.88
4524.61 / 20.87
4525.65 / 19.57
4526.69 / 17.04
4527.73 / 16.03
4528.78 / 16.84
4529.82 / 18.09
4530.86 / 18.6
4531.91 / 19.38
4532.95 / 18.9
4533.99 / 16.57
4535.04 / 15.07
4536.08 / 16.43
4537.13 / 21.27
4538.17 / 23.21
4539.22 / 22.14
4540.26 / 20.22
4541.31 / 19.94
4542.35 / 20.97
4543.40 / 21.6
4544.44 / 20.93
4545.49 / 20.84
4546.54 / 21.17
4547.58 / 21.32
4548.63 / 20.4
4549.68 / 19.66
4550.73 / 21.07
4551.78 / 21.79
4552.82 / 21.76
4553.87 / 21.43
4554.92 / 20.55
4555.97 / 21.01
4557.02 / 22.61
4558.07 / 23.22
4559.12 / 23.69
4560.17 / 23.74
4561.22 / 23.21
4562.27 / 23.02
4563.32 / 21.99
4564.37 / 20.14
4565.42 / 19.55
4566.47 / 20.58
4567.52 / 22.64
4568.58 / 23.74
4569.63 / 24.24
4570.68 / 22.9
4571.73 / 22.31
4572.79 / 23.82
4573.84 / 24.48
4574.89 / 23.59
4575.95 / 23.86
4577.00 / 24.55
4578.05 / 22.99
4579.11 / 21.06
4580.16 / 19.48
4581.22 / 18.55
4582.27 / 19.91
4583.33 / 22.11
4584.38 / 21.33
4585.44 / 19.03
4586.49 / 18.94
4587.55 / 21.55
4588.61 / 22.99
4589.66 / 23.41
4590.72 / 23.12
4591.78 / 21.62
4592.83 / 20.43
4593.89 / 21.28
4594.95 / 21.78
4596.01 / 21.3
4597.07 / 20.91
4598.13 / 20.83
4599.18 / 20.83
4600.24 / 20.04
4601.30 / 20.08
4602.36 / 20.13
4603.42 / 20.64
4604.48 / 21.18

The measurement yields -4.2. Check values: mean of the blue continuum 18.5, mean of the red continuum 21.4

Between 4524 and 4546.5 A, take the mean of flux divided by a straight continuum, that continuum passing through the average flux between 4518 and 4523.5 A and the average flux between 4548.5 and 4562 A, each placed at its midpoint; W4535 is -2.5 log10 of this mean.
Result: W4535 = 0.16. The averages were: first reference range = 22.6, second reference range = 21.9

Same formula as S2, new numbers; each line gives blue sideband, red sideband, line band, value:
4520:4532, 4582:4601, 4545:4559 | -0.7 A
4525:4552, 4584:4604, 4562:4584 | -1.8 A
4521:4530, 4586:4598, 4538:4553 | -0.8 A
